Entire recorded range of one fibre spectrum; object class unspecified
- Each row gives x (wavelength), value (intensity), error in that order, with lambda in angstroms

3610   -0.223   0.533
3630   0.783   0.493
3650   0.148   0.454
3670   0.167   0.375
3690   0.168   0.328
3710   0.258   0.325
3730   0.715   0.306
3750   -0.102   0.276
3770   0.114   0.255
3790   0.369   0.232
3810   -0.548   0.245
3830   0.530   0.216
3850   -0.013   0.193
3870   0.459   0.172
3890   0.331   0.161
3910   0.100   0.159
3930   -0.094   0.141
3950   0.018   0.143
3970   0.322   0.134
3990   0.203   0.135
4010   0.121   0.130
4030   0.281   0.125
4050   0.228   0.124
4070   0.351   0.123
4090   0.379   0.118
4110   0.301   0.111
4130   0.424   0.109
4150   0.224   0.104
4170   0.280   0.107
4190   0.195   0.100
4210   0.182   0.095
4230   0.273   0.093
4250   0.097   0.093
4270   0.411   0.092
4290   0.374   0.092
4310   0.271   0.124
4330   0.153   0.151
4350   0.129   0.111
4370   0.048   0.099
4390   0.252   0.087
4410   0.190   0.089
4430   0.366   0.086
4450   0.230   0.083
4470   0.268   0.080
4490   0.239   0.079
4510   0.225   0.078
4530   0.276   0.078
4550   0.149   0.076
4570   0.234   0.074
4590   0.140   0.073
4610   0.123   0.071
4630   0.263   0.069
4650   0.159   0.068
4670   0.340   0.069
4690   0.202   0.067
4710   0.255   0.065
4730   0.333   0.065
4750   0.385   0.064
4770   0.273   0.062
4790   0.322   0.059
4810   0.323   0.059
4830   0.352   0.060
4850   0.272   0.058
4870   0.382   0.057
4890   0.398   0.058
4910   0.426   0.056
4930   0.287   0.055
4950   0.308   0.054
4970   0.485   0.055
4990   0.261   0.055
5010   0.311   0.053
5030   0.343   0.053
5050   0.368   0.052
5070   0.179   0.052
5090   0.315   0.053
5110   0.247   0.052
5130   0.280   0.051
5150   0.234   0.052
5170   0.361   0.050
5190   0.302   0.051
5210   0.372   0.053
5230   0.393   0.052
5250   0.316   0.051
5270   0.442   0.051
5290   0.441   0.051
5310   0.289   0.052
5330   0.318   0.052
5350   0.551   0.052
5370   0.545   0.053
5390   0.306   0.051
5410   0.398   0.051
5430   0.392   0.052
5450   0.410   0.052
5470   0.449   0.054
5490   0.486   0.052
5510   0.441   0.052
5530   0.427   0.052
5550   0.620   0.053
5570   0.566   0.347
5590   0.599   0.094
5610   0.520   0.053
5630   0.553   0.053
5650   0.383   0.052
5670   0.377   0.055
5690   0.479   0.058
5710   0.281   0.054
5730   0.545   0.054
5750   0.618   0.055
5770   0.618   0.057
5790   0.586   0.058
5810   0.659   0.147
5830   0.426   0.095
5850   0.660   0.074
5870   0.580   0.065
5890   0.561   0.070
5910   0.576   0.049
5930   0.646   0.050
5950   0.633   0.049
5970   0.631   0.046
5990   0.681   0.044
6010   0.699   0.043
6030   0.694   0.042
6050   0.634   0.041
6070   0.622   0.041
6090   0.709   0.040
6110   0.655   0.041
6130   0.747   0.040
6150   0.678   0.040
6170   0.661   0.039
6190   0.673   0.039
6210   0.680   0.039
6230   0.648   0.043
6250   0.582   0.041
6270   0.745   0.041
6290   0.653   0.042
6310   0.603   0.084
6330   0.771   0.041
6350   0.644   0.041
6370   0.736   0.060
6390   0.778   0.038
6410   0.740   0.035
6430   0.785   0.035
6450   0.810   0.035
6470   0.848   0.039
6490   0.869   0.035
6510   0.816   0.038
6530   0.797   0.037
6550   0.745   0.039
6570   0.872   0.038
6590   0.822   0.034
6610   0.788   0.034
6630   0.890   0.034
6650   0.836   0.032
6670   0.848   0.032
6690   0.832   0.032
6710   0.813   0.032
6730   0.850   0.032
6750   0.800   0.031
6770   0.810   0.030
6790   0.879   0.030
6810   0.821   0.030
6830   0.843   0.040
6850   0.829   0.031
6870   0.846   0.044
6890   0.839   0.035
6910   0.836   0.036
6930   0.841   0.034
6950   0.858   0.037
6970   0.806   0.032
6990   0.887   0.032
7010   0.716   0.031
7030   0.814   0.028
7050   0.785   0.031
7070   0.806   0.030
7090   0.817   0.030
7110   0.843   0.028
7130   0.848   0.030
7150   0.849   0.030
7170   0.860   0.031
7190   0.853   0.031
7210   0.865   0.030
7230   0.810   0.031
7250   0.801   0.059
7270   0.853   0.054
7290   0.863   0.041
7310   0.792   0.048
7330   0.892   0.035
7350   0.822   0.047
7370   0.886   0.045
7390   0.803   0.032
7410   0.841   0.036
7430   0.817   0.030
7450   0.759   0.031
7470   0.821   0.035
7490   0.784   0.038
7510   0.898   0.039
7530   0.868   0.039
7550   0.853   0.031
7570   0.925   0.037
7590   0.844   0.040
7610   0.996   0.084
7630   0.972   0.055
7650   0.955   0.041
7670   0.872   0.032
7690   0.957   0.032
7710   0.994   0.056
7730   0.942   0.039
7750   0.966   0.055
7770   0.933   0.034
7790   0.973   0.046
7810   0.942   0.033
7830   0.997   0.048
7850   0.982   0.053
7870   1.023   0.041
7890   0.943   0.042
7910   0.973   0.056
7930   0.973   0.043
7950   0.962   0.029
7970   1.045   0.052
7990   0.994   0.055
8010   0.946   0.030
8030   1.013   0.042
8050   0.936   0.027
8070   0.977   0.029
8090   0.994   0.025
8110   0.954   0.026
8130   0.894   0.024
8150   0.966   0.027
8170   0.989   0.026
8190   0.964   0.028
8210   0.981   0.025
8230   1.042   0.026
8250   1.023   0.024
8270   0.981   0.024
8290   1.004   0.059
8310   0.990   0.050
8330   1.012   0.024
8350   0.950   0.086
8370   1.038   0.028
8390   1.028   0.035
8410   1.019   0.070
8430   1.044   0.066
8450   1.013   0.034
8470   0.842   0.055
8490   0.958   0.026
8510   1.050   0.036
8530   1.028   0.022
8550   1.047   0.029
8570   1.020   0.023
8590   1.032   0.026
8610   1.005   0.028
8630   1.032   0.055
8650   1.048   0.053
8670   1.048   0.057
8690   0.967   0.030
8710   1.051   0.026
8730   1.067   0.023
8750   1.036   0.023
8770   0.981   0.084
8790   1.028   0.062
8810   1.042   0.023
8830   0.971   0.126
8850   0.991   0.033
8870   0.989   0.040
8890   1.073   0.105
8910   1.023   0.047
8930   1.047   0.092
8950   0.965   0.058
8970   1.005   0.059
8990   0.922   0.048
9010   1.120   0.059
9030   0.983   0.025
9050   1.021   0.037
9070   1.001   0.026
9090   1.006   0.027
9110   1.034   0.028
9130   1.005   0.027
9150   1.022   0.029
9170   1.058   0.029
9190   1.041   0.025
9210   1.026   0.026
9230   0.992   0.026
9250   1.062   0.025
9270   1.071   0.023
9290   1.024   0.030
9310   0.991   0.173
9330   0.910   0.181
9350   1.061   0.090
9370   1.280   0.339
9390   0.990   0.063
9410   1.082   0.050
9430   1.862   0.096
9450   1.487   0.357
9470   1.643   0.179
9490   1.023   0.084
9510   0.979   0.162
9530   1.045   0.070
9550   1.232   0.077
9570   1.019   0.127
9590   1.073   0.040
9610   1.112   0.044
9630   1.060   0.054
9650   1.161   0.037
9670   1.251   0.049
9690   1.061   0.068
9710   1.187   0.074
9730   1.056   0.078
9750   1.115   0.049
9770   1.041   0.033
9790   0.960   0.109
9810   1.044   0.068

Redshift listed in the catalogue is 0.44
